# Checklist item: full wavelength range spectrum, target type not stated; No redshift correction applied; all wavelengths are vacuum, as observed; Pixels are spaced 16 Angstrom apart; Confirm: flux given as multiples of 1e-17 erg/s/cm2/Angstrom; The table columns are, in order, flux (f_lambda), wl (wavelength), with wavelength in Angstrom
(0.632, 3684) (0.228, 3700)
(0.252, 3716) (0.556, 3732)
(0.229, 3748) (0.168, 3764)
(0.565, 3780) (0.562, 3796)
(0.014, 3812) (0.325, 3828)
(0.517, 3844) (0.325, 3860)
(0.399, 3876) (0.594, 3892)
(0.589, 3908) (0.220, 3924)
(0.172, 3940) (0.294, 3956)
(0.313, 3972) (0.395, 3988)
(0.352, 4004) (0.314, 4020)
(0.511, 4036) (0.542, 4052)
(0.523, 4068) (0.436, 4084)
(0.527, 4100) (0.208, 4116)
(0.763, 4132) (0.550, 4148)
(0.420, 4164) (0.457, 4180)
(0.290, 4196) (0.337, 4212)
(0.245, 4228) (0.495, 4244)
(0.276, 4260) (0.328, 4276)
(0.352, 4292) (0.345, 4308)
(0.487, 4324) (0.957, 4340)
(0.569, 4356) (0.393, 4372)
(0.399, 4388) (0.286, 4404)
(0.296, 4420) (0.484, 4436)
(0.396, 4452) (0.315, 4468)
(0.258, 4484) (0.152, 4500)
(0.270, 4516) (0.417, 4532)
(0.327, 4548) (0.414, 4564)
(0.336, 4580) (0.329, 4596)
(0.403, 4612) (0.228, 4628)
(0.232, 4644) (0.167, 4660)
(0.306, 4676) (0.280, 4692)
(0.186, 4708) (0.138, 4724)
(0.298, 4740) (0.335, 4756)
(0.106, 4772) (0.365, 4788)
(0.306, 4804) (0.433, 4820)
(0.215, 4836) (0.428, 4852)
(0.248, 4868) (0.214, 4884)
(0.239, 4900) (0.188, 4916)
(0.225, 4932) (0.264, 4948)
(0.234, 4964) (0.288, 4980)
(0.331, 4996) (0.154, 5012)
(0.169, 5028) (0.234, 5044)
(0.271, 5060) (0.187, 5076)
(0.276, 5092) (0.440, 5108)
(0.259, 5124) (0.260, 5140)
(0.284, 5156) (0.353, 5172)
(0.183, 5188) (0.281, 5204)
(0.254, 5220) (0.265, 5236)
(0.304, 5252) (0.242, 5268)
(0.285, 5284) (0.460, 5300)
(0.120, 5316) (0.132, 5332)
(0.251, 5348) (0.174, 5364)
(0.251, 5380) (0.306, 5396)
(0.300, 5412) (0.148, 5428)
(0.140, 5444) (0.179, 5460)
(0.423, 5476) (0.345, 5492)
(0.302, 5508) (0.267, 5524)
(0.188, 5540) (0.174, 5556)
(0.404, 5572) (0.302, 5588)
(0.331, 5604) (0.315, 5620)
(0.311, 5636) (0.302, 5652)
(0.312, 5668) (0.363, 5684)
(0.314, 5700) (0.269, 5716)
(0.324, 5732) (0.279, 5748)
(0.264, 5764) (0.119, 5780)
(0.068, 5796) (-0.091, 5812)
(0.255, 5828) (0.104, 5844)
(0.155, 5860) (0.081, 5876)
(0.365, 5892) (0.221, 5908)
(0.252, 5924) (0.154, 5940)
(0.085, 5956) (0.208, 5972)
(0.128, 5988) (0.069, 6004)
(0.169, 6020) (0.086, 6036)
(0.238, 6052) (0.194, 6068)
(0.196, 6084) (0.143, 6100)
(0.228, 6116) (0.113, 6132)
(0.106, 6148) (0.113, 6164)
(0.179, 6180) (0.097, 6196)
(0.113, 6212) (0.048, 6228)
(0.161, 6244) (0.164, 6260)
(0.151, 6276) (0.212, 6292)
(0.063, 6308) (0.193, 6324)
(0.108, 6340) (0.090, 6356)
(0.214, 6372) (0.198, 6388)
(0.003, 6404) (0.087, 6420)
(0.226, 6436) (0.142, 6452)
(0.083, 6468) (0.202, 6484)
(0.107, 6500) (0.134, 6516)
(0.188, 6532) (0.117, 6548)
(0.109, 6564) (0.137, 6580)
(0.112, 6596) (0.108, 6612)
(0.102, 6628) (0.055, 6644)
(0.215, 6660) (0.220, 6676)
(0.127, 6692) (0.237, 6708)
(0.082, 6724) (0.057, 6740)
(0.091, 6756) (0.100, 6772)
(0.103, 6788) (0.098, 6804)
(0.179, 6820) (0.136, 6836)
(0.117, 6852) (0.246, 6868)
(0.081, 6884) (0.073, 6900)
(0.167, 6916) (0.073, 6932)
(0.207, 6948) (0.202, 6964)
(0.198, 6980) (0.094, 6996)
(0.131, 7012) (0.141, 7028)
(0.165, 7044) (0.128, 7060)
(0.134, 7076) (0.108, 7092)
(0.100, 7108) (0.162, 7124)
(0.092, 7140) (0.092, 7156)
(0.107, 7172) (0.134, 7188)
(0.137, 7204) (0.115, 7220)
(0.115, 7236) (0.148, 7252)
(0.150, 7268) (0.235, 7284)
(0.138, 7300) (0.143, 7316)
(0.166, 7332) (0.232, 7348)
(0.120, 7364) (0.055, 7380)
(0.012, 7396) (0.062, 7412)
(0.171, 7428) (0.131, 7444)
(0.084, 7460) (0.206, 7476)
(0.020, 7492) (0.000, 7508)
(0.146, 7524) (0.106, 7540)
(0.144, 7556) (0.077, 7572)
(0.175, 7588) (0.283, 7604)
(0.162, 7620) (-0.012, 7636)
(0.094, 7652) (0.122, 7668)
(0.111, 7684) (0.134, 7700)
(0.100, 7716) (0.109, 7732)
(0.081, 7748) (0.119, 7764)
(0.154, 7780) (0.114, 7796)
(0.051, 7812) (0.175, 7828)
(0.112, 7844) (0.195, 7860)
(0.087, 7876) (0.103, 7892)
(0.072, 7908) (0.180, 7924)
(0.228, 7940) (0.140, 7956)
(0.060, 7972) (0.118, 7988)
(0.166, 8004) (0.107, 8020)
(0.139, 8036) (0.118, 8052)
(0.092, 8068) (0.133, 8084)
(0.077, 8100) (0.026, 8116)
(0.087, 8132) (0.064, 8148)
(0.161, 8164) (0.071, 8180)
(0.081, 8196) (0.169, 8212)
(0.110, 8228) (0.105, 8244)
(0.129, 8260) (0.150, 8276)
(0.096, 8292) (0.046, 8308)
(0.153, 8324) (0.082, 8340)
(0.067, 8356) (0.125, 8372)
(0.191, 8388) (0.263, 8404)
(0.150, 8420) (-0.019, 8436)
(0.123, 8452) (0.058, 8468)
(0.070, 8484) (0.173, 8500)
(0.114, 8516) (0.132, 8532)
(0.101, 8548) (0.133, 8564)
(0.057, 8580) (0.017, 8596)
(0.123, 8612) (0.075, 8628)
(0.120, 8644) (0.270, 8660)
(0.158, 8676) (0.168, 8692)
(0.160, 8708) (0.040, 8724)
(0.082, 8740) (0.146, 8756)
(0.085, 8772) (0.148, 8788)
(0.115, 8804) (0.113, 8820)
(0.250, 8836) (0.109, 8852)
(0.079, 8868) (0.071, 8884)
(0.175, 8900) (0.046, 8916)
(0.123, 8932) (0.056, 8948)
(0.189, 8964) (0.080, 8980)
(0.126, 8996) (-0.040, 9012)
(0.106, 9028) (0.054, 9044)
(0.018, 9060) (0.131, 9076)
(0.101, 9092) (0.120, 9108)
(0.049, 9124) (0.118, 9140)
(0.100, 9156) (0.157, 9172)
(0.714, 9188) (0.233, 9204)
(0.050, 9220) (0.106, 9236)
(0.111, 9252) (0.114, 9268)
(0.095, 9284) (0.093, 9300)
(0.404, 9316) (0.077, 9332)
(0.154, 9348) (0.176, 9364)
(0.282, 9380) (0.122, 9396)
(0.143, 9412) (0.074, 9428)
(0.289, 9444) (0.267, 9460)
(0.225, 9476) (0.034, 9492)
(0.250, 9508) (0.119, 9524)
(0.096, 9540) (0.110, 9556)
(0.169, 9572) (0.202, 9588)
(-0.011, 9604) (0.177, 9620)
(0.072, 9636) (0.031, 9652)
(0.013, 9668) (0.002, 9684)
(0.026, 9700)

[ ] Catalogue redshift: 1.46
